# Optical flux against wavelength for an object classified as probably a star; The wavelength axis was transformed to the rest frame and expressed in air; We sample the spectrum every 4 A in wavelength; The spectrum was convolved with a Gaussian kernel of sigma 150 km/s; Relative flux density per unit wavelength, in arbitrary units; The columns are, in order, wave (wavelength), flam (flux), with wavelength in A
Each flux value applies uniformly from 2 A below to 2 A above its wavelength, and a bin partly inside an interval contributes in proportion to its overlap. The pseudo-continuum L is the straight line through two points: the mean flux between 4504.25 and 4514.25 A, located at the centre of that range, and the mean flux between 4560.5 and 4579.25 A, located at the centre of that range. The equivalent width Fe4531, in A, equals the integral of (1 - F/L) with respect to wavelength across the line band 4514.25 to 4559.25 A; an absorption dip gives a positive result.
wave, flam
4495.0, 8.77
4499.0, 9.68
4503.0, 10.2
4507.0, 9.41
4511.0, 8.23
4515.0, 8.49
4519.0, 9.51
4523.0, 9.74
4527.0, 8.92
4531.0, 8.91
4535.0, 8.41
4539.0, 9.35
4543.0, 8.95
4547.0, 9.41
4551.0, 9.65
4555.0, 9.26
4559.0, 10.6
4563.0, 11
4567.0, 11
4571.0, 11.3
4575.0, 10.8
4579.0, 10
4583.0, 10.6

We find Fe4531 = 2.5 A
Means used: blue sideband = 8.88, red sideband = 10.9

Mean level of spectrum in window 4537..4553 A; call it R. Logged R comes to 9.34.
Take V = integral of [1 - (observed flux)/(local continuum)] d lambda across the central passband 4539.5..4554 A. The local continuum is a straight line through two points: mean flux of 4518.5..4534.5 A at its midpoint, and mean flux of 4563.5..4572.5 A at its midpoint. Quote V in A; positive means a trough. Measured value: 1.12 A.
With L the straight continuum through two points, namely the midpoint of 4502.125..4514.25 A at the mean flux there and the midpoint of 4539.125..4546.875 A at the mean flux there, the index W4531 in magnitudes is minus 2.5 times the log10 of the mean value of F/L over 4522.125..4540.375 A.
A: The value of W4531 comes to 0.02 mag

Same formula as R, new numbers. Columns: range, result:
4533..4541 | 8.88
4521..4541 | 9.07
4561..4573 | 11.1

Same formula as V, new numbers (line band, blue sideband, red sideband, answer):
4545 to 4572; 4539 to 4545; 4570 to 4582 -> -1.2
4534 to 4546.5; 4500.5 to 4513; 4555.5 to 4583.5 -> 1.3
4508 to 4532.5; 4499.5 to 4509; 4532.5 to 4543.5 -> 1.0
